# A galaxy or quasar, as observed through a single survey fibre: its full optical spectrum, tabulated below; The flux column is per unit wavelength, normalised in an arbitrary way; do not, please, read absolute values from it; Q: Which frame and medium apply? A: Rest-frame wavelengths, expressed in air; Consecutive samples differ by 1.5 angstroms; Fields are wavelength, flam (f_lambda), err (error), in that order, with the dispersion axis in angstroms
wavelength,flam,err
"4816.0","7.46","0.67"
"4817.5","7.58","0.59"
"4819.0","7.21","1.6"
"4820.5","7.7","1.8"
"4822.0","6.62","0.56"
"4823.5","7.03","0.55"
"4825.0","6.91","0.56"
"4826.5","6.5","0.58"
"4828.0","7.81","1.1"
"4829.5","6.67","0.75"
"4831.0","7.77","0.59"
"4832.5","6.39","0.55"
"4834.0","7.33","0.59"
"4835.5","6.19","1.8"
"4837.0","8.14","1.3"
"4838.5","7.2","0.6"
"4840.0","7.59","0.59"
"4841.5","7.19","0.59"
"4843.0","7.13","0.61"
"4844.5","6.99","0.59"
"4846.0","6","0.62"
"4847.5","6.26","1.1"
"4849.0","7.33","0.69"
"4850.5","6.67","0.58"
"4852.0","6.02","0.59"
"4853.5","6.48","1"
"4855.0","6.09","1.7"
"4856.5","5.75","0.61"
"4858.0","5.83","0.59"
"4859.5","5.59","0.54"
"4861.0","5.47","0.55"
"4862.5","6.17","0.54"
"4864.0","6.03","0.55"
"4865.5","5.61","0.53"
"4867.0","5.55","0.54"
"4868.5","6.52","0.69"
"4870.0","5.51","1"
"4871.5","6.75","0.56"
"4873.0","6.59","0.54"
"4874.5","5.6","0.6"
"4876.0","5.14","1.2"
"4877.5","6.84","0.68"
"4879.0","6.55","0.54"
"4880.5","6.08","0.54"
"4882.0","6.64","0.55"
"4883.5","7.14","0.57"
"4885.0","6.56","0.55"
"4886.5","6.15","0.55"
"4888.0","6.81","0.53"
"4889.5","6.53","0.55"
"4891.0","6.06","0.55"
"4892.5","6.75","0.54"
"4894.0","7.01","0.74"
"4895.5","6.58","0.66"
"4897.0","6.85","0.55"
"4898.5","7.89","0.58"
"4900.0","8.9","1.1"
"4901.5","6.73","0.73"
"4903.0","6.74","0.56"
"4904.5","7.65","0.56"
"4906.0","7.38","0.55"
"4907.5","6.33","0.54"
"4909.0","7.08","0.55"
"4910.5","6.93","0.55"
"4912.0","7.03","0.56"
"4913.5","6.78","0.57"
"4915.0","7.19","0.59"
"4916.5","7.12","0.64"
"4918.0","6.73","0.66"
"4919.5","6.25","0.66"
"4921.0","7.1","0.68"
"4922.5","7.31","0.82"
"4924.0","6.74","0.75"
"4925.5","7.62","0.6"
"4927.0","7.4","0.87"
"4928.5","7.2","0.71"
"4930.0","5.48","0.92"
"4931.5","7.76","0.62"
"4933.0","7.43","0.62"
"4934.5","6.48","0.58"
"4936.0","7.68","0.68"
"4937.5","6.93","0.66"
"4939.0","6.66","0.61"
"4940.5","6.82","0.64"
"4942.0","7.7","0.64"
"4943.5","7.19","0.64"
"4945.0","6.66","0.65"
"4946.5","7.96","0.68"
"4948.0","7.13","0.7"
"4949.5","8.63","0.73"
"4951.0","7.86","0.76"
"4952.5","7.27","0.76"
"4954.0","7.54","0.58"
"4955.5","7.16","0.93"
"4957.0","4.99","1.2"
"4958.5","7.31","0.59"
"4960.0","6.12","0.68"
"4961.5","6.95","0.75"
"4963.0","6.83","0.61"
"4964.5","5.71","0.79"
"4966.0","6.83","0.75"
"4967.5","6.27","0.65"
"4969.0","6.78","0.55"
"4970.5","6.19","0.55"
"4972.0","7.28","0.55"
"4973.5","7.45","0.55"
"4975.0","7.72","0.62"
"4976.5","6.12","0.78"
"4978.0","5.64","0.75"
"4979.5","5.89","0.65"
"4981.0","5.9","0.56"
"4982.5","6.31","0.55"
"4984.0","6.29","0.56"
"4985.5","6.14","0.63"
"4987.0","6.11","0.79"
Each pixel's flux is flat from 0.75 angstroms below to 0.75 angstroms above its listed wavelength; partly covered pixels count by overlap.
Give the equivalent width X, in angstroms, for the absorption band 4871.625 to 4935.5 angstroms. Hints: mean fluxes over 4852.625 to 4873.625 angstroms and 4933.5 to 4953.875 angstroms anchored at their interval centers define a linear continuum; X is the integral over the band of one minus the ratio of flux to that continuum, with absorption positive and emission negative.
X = -1.8 angstroms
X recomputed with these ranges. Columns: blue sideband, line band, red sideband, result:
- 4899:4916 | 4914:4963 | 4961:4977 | -0.8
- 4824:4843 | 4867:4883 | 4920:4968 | 2.0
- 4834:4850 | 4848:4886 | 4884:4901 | 4.3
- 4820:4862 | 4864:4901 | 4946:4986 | 1.2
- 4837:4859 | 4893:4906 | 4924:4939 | -0.7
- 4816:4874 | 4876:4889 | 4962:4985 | 0.2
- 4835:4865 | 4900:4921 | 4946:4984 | -1.1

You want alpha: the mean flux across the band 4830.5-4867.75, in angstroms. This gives 6.5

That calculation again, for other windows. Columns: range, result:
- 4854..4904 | 6.4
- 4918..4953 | 7.17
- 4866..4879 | 6.08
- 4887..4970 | 6.99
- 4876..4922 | 6.85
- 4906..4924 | 6.91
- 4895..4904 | 7.31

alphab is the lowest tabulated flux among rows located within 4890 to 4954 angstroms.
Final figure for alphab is 5.48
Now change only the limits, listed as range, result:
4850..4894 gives 5.14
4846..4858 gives 5.75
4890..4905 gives 6.06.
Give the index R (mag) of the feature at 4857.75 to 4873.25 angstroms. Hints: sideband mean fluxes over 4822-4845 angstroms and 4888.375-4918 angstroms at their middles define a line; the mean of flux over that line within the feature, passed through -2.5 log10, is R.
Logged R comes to 0.19 mag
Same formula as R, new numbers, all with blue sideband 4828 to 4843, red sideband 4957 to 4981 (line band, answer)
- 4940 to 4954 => -0.13 mag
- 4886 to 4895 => 0.06 mag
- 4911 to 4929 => -0.04 mag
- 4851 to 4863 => 0.19 mag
